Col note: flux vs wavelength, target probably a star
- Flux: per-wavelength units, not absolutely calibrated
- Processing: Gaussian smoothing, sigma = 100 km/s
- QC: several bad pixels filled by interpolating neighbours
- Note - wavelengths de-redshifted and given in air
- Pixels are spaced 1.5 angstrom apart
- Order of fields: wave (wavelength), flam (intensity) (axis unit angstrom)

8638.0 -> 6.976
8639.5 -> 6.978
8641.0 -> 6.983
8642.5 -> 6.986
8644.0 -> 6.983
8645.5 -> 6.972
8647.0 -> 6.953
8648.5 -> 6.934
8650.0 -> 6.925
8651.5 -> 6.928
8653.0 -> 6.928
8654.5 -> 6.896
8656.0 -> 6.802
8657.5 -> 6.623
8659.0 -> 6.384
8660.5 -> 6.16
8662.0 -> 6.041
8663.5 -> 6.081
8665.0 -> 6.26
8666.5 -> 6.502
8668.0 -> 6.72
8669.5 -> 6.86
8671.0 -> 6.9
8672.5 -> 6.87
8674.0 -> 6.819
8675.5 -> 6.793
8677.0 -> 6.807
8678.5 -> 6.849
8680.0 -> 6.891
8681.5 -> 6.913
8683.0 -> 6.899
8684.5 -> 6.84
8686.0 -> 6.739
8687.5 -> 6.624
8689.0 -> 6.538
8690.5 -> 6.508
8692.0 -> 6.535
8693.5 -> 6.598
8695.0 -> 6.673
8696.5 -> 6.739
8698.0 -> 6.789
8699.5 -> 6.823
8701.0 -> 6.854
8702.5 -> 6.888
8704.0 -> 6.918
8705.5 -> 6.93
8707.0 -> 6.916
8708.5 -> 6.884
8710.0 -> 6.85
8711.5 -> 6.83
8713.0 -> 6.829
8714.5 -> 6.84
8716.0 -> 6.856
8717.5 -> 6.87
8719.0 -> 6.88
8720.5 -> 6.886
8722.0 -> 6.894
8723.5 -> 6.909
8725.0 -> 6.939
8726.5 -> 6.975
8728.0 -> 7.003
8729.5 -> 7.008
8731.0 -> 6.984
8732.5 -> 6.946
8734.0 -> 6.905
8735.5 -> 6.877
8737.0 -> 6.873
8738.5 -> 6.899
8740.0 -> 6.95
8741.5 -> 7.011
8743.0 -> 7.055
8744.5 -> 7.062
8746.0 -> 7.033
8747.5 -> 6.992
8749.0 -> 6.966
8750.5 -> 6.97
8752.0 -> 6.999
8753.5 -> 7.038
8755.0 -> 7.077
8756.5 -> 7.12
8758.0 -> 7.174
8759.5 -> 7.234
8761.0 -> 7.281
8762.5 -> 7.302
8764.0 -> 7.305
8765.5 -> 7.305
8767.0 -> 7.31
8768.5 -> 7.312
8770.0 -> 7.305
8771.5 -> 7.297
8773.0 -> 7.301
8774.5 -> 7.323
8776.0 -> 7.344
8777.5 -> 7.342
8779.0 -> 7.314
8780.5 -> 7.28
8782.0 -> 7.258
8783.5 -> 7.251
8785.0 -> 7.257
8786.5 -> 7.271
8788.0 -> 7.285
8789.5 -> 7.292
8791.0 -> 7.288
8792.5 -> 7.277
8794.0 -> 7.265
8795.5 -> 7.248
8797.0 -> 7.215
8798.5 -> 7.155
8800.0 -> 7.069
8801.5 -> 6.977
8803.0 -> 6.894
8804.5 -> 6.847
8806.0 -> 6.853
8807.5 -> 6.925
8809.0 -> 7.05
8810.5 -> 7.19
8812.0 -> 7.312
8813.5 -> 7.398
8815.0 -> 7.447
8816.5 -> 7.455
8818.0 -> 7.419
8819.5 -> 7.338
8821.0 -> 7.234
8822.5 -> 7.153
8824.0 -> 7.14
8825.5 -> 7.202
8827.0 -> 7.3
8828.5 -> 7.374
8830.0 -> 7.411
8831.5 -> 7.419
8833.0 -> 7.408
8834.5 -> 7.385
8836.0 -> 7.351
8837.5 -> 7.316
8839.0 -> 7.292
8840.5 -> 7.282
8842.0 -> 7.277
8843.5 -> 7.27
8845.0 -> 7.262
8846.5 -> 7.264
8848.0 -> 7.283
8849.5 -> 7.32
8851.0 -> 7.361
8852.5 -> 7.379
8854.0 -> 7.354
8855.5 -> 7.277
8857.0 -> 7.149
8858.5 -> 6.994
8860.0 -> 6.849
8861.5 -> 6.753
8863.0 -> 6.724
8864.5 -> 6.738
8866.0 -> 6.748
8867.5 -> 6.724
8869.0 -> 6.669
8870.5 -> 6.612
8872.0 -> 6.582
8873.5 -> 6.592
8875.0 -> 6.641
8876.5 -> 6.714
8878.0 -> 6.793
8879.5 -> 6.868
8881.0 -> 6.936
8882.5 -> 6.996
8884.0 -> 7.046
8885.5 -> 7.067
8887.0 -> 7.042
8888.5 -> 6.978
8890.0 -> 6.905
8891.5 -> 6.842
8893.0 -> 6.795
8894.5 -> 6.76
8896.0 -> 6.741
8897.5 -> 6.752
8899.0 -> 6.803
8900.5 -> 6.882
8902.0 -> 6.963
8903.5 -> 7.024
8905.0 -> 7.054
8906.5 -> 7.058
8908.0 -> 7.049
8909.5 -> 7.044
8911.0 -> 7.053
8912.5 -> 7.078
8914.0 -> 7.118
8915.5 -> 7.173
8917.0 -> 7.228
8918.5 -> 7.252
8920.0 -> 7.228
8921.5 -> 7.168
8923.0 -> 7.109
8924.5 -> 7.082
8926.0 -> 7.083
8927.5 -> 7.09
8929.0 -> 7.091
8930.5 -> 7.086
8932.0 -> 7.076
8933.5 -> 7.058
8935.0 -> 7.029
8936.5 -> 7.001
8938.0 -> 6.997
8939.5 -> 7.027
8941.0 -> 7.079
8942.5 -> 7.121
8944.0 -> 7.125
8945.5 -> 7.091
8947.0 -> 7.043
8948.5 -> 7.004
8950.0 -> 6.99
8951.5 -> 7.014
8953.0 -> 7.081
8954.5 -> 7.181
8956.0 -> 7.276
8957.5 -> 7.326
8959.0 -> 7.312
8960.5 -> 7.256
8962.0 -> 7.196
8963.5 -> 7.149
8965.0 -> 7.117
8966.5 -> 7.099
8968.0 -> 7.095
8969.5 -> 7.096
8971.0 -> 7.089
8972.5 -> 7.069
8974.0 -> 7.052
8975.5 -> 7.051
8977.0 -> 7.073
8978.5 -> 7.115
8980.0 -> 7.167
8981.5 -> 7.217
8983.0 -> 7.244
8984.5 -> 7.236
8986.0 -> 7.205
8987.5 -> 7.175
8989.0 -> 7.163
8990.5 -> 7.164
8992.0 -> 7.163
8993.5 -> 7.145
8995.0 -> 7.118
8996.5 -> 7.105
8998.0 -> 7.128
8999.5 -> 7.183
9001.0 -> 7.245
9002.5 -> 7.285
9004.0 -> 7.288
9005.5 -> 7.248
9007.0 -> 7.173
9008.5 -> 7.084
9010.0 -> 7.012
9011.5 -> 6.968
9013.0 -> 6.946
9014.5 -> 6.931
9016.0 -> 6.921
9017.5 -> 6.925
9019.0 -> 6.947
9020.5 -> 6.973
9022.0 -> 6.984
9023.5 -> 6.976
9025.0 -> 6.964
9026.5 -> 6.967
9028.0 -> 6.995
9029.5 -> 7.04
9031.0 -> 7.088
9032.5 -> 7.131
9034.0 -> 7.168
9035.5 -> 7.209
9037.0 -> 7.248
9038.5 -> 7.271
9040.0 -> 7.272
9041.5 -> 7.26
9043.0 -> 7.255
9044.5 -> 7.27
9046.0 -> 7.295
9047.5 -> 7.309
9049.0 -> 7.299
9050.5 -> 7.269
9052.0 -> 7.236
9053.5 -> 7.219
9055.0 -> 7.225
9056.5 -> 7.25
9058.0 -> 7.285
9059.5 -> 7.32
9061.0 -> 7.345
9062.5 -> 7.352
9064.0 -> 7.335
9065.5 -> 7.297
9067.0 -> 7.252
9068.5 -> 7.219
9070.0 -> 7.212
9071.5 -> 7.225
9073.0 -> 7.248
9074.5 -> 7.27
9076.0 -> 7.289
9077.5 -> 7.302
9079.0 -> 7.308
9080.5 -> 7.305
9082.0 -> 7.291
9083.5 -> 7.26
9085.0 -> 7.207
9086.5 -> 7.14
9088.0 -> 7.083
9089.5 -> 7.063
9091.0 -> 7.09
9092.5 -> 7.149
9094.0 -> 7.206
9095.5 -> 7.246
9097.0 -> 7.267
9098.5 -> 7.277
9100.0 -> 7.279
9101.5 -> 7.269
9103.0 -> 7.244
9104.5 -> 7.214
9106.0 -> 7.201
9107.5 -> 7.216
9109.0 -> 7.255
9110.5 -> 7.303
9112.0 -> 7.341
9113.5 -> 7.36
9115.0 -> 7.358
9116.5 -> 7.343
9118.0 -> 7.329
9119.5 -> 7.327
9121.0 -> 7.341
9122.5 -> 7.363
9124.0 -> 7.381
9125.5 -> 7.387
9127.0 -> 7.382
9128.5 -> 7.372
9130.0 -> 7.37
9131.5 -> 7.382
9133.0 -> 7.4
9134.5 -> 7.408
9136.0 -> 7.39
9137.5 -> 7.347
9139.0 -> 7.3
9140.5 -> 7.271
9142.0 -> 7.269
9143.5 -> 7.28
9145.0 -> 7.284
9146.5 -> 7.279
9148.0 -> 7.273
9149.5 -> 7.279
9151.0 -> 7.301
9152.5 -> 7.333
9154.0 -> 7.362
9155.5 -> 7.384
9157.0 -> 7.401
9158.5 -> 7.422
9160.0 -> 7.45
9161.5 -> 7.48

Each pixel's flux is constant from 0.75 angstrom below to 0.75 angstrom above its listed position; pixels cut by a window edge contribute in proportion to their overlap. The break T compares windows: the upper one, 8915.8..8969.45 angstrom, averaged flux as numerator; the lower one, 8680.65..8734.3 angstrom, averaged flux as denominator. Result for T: 1.04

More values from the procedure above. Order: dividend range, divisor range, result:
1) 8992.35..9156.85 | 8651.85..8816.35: 1.04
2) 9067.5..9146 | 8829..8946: 1.03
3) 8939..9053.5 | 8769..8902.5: 1.00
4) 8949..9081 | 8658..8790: 1.03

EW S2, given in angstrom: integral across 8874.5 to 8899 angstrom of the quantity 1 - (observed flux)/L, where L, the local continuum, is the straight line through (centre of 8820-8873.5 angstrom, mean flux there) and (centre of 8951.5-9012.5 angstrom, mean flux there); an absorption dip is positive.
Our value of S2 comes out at 0.93 angstrom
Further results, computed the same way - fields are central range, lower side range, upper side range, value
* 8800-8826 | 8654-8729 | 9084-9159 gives -1.0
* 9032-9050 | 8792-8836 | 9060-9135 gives 0.0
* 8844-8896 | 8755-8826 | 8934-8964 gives 1.7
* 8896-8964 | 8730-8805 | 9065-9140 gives 1.2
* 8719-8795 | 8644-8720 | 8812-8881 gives -2.3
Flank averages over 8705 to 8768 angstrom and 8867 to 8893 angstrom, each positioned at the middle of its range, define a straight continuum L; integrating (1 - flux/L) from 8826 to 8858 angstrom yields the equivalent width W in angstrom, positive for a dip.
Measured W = -2.1 angstrom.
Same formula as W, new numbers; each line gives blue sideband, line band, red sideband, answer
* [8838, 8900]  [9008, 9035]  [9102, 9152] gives 0.6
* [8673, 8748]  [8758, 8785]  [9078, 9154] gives -1.4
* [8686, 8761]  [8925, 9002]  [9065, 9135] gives 0.2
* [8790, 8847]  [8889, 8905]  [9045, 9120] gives 0.8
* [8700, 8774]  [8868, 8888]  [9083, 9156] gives 0.9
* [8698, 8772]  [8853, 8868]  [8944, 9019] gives 0.3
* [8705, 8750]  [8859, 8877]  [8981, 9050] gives 0.8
